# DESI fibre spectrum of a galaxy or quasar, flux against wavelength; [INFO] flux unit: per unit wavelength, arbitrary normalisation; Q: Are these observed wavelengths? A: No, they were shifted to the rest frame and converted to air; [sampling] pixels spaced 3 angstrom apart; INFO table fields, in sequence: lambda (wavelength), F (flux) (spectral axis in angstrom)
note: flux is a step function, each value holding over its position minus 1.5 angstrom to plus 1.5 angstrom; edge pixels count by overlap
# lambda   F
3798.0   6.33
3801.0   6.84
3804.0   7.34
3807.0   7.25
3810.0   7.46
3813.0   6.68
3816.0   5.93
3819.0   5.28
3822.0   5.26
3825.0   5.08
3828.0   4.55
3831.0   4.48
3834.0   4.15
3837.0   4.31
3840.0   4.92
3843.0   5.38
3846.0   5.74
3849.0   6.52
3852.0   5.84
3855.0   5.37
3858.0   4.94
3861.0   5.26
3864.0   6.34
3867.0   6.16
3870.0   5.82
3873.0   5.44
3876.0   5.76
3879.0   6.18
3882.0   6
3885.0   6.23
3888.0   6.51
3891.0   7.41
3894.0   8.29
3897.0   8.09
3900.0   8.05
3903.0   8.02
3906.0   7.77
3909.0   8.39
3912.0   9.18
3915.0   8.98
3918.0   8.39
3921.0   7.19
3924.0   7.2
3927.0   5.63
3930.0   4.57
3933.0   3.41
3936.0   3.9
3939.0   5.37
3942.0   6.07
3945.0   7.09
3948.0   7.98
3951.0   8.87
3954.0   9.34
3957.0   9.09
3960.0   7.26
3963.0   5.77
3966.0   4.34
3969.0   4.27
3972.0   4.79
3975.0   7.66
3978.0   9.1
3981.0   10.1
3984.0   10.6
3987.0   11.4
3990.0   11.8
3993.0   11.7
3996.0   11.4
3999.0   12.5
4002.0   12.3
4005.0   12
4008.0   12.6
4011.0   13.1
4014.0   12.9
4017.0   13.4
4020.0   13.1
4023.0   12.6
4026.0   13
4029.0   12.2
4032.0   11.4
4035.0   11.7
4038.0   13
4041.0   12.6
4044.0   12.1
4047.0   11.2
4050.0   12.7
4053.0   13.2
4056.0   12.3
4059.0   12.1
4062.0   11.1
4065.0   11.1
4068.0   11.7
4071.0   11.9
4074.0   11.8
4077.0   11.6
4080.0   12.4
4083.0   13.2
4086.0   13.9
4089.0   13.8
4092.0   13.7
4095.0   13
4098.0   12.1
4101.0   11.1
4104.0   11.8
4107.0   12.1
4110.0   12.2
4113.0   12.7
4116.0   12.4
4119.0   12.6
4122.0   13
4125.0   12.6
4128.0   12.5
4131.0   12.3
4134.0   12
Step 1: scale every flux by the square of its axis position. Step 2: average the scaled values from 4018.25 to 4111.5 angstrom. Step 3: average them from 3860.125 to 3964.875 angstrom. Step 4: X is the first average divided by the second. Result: 1.9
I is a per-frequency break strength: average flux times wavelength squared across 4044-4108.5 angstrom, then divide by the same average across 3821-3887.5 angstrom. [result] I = 2.51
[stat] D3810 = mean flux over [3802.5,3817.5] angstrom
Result 6.93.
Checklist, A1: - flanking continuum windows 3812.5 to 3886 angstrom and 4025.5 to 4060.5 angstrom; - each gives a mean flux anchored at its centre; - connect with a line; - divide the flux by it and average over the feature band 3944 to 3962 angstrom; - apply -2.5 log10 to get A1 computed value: 0.11 mag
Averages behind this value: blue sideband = 5.48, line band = 8.24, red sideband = 12.3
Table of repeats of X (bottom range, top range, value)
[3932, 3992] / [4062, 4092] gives 1.75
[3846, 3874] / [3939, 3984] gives 1.34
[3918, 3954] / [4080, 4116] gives 2.16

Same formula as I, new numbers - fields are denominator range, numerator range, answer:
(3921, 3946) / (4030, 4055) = 2.36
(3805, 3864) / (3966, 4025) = 2.12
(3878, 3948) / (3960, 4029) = 1.58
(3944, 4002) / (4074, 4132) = 1.52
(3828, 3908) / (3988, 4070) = 2.17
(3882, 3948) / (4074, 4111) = 1.98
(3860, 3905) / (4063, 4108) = 2.05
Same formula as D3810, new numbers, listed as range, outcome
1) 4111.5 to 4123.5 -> 12.7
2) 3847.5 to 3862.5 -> 5.59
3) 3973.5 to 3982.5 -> 8.95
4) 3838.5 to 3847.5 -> 5.35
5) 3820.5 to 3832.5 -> 4.84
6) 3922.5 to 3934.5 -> 5.2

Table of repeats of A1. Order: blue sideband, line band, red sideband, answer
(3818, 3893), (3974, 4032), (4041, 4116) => -0.174 mag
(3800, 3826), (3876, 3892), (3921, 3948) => -0.076 mag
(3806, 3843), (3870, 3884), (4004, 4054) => 0.231 mag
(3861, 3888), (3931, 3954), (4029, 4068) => 0.318 mag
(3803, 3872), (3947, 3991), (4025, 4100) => 0.180 mag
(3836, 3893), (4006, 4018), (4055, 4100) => -0.242 mag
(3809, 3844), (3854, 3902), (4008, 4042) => 0.130 mag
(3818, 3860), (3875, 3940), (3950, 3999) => 0.002 mag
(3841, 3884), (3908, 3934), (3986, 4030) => 0.185 mag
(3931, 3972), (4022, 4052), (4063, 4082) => -0.206 mag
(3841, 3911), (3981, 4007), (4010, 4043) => -0.031 mag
